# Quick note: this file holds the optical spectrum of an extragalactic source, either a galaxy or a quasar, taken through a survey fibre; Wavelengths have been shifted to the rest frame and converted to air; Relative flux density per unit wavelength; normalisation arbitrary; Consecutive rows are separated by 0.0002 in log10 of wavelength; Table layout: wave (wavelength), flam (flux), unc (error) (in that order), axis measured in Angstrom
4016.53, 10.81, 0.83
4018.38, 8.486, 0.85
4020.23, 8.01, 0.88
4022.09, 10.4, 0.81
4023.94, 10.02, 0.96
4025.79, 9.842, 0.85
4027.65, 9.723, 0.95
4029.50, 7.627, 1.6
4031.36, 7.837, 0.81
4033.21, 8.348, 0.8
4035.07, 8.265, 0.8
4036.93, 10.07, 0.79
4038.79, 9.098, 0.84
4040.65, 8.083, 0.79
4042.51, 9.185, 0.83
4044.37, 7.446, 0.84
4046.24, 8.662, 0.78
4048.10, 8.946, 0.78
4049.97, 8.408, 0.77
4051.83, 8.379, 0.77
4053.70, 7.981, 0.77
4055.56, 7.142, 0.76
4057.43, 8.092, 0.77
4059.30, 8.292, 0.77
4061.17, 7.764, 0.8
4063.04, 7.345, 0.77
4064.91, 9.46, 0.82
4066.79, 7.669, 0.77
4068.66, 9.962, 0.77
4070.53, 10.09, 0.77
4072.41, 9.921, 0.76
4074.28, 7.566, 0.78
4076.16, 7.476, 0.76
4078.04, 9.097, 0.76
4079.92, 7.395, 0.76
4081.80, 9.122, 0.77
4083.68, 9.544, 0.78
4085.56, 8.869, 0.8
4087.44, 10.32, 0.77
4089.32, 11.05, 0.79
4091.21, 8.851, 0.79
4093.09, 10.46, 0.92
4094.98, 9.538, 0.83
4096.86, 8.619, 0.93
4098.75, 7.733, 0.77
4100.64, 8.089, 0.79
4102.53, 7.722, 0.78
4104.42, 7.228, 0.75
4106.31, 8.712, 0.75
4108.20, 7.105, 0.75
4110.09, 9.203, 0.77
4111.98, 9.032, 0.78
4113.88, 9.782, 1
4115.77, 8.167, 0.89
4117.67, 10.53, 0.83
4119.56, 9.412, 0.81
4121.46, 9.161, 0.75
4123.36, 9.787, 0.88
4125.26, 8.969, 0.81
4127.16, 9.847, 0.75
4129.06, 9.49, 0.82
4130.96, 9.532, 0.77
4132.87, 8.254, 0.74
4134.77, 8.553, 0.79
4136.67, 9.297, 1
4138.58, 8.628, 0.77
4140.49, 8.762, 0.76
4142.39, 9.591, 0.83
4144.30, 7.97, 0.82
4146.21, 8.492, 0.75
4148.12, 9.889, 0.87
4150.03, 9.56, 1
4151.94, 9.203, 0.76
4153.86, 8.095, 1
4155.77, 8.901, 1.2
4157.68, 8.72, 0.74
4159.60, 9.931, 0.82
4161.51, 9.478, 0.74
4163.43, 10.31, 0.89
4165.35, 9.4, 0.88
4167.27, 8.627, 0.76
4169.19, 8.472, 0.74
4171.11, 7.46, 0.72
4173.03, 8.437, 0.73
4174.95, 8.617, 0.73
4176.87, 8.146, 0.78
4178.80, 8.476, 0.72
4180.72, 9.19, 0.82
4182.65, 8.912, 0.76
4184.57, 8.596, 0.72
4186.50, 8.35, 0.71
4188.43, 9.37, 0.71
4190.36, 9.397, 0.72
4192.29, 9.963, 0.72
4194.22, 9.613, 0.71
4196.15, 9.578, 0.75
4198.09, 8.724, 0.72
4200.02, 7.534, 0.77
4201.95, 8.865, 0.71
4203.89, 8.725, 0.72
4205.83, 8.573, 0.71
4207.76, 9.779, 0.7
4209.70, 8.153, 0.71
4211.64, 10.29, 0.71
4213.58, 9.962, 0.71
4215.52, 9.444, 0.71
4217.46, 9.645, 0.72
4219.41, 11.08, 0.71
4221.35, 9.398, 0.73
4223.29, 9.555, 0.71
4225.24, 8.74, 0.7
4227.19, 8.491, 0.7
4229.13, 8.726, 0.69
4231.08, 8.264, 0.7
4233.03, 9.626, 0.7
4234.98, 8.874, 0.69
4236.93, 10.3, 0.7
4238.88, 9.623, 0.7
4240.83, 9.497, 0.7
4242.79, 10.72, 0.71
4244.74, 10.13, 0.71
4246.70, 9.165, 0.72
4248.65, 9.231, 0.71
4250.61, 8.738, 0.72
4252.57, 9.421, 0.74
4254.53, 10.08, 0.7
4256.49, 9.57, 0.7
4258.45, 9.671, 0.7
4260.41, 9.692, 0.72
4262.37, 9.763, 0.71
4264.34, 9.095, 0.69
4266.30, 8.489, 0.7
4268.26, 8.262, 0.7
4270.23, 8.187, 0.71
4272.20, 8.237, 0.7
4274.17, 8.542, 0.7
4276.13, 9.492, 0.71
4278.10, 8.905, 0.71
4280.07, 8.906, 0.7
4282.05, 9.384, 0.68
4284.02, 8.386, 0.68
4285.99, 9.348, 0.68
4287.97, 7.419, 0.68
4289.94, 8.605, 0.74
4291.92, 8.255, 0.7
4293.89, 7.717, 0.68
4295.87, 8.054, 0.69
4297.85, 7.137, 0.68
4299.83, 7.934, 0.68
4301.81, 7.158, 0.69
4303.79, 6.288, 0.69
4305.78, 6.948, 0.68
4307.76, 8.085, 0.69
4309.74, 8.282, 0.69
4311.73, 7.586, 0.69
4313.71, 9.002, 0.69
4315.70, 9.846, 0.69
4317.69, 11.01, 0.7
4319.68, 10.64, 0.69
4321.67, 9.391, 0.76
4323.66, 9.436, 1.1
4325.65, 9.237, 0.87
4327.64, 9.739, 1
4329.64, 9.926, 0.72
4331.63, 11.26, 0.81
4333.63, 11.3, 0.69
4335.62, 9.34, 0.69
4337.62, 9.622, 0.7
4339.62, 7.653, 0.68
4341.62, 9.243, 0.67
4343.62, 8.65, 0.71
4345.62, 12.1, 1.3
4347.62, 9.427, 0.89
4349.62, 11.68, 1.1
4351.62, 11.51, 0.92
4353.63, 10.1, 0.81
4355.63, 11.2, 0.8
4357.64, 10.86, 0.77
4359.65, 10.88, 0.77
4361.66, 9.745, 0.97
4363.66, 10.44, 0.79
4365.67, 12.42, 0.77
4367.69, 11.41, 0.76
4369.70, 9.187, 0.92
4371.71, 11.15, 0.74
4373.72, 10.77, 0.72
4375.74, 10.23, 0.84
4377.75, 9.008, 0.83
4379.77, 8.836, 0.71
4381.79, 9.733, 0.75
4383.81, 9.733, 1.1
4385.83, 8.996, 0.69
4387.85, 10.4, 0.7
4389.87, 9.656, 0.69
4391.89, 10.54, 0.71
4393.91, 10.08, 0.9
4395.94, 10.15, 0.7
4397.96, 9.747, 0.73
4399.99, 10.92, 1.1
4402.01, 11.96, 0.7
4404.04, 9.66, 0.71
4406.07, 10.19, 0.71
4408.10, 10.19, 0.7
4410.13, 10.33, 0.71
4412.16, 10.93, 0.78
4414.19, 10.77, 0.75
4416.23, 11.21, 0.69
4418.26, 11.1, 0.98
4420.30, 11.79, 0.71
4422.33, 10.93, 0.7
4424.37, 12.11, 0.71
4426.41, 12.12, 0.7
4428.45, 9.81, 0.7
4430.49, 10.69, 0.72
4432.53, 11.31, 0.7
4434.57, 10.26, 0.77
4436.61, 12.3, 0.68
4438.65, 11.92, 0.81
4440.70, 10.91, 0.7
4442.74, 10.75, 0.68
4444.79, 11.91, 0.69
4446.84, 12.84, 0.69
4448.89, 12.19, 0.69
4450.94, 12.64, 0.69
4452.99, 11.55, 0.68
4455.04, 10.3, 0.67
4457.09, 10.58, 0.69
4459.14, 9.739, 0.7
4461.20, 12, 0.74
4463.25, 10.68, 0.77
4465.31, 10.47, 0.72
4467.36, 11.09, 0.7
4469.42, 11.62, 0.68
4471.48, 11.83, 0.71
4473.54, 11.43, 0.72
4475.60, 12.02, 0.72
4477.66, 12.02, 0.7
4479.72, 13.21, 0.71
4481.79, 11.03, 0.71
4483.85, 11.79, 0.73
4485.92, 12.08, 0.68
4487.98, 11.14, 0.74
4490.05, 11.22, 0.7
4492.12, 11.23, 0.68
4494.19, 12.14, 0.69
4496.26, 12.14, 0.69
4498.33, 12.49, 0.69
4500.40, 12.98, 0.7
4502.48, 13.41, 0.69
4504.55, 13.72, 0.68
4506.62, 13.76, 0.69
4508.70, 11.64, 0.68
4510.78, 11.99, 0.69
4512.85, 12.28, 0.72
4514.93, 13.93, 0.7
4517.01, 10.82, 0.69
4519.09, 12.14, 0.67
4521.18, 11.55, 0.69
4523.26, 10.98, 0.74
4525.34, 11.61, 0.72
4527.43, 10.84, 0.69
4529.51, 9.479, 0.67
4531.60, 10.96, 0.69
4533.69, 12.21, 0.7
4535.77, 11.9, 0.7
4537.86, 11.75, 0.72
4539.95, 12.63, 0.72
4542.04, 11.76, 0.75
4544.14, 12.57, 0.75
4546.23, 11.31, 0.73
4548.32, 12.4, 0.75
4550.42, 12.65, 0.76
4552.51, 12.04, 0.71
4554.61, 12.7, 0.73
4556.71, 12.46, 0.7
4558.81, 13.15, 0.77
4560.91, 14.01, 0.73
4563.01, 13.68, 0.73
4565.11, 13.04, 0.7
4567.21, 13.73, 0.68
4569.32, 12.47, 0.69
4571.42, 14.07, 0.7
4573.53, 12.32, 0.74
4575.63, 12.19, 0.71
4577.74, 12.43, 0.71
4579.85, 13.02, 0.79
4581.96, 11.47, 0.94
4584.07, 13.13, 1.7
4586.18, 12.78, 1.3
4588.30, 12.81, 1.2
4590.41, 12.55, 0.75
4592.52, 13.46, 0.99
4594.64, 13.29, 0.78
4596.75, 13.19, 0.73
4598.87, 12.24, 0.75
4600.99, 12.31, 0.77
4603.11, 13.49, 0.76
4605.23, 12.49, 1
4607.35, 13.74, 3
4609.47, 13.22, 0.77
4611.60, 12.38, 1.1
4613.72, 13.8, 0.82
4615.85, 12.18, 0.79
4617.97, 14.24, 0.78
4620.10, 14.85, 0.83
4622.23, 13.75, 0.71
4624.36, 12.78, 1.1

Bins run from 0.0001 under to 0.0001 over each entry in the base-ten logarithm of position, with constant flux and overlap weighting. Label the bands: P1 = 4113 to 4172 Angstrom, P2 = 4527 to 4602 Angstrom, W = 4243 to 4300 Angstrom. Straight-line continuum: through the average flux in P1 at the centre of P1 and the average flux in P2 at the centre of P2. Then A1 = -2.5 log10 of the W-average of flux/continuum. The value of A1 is 0.15 mag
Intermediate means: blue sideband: 9.11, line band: 8.86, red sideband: 12.5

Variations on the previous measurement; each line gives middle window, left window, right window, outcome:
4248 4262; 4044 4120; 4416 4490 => 0.05 mag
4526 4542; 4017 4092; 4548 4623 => 0.11 mag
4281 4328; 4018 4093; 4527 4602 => 0.24 mag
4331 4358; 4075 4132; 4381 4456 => 0.02 mag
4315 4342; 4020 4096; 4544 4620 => 0.11 mag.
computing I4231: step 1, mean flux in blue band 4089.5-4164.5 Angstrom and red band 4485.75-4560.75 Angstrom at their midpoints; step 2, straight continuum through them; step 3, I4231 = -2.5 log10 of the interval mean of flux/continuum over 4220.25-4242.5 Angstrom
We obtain 0.07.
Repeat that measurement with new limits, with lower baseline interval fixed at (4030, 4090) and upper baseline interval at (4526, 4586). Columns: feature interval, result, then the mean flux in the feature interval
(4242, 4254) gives 0.054 mag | 9.57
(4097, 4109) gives 0.147 mag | 7.83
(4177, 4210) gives 0.084 mag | 8.92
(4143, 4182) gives 0.063 mag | 8.87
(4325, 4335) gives 0.039 mag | 10.3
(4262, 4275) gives 0.186 mag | 8.6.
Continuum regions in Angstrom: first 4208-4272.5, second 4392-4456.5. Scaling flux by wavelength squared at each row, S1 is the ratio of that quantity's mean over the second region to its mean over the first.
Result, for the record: 1.29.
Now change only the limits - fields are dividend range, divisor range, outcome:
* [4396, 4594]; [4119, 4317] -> 1.51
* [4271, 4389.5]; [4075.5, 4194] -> 1.16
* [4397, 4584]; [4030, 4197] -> 1.59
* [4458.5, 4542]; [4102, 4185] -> 1.56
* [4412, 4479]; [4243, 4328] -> 1.39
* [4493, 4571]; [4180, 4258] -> 1.53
